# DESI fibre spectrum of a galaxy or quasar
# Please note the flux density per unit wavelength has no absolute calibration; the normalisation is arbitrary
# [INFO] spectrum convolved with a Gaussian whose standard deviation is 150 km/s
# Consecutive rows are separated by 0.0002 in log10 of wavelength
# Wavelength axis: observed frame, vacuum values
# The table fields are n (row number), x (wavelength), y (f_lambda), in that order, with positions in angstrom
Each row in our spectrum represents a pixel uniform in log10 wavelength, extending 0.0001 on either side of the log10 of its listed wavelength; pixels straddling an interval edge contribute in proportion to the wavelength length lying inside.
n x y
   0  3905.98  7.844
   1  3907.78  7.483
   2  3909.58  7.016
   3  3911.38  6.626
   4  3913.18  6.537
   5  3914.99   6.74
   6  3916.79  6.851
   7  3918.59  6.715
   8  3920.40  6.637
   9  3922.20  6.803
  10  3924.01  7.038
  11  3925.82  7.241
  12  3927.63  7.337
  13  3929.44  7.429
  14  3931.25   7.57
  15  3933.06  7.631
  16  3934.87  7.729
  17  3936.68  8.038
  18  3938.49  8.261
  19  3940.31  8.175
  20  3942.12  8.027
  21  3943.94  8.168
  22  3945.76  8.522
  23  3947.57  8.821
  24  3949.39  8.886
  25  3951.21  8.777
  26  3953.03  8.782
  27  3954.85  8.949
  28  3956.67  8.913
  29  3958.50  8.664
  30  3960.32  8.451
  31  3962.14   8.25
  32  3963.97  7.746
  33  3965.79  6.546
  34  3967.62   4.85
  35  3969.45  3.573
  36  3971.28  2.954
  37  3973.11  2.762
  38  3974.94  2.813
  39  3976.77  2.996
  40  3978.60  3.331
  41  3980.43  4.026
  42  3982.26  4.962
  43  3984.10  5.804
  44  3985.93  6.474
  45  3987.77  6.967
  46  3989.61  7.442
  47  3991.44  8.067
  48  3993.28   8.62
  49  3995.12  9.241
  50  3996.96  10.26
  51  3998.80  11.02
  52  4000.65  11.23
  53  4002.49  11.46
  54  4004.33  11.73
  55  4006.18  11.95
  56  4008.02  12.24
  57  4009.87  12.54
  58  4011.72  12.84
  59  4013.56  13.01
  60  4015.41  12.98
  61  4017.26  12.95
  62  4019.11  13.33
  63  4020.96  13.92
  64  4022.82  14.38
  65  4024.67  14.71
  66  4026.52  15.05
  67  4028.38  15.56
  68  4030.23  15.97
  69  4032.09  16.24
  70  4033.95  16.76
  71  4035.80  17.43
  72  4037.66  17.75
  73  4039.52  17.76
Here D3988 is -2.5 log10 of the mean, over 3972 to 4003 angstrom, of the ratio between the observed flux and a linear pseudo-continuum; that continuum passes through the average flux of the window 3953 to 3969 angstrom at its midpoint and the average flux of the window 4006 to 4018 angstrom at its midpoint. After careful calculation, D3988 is 0.48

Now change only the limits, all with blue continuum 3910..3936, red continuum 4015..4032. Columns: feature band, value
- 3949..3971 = 0.27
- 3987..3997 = 0.42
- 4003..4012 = 0.09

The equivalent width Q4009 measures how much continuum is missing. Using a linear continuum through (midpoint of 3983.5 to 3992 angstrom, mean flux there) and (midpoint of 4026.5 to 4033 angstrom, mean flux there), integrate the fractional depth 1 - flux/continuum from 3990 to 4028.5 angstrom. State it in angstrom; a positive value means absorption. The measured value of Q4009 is -2.5 angstrom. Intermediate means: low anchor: 6.95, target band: 12.1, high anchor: 15.8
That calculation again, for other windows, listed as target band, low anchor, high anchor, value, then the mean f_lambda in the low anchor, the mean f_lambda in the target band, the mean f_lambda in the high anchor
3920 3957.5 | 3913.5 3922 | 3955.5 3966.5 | -2.9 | 6.73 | 8.01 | 8.15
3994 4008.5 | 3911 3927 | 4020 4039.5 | 2.7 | 6.81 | 11.1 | 15.9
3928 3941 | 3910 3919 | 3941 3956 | 0.0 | 6.71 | 7.81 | 8.62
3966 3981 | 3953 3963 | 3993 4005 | 9.3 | 8.66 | 3.55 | 10.6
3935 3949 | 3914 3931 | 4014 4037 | 0.4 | 6.99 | 8.28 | 14.9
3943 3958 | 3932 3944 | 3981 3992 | -2.2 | 7.99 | 8.72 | 6.49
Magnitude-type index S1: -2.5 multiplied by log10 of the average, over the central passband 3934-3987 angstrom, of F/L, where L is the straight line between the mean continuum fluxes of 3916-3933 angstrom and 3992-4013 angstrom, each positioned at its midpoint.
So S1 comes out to 0.29 mag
